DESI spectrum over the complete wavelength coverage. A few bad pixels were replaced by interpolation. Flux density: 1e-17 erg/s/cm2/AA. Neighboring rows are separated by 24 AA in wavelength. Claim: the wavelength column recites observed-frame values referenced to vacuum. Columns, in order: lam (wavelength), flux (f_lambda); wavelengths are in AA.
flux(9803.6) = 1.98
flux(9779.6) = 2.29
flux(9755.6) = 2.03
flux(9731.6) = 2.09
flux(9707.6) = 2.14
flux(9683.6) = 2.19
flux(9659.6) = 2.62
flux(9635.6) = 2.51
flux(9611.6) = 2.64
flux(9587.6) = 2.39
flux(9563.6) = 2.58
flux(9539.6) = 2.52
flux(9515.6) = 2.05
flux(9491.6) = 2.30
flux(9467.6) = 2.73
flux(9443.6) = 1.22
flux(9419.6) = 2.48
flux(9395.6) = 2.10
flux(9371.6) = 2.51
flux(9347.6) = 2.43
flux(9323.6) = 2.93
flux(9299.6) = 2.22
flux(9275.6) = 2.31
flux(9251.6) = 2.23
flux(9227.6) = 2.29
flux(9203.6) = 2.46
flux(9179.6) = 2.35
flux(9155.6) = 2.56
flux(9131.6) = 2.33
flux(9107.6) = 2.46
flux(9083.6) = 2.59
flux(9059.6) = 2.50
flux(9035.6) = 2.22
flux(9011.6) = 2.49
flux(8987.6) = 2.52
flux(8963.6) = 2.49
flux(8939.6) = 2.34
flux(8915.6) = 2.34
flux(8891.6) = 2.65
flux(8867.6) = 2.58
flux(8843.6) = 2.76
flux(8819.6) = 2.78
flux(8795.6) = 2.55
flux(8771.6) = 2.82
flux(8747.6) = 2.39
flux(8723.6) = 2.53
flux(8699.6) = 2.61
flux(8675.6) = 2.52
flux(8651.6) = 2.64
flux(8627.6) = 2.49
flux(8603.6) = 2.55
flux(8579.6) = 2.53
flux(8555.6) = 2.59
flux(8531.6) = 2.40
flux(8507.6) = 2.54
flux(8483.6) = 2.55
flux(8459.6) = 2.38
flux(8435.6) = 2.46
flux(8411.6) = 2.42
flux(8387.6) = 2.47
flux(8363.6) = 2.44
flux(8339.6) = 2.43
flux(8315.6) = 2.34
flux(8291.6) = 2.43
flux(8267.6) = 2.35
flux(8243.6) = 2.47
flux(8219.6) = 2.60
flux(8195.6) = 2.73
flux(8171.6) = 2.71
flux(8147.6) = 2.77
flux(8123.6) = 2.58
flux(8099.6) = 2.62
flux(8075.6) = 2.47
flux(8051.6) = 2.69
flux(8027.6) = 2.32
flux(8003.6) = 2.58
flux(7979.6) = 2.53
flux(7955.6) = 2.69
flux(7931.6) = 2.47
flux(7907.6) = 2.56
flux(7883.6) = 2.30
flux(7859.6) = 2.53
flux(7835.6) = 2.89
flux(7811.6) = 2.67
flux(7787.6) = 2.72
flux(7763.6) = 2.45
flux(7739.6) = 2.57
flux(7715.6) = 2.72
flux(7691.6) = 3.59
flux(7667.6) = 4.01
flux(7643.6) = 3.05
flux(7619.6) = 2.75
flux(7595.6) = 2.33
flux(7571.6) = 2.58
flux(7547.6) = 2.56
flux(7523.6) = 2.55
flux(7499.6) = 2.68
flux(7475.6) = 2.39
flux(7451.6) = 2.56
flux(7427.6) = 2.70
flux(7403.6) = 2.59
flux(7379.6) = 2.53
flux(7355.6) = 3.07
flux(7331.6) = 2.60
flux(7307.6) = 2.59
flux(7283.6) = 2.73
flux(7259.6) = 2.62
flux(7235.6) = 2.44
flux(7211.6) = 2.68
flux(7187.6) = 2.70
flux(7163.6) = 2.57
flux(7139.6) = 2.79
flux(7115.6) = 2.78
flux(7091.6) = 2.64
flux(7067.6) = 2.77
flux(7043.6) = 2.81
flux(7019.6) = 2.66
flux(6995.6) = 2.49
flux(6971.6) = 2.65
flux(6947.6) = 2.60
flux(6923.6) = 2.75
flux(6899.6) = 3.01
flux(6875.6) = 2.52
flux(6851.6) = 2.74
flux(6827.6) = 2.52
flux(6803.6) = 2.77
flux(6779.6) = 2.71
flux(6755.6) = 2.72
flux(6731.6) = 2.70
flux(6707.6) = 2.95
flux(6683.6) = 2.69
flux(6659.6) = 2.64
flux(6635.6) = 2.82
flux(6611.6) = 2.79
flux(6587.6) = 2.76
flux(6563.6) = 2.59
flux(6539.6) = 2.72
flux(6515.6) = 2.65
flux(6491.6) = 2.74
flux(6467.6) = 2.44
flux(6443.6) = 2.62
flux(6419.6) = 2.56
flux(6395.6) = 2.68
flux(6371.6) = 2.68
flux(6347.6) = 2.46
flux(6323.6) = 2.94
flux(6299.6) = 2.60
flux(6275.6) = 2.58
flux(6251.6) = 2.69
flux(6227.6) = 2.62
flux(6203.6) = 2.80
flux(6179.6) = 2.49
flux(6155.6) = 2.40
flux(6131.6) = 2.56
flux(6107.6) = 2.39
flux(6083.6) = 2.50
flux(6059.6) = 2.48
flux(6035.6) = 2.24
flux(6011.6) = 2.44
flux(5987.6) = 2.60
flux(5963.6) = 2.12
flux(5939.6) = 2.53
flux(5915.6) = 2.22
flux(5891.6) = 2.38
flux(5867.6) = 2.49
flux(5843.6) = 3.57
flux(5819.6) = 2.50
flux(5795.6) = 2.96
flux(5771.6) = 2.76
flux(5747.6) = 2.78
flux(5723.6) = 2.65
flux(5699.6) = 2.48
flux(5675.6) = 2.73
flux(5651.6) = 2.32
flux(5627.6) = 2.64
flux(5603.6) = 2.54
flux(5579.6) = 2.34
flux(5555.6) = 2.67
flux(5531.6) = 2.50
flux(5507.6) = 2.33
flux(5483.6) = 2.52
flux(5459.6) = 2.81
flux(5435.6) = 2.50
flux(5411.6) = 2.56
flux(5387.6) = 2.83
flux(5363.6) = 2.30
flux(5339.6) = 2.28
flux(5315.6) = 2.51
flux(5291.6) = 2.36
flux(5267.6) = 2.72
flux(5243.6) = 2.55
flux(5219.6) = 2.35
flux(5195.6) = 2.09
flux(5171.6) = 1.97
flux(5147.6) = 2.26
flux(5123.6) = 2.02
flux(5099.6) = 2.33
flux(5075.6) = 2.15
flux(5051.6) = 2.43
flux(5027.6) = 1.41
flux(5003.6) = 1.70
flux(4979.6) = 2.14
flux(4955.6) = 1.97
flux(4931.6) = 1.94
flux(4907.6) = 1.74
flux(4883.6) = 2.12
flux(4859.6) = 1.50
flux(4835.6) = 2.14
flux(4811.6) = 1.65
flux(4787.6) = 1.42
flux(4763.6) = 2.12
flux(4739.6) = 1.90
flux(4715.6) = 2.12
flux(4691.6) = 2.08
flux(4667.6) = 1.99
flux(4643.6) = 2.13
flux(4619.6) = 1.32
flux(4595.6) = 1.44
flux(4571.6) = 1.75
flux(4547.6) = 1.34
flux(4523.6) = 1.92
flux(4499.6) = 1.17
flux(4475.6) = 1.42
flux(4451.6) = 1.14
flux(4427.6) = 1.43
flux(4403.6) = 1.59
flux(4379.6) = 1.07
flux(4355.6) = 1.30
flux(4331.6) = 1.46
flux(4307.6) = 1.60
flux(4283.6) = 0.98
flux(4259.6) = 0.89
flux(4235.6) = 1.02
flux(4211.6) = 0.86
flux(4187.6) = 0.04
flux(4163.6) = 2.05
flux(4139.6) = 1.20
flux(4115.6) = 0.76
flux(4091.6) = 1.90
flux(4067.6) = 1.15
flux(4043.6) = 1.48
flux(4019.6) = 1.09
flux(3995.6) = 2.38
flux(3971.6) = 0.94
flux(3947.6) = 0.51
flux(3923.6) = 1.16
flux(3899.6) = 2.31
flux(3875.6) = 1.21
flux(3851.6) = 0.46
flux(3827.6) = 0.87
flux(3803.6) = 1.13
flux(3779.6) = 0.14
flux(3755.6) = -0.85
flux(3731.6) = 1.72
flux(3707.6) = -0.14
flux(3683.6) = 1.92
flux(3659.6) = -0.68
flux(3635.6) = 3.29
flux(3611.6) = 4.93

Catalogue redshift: 0.17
